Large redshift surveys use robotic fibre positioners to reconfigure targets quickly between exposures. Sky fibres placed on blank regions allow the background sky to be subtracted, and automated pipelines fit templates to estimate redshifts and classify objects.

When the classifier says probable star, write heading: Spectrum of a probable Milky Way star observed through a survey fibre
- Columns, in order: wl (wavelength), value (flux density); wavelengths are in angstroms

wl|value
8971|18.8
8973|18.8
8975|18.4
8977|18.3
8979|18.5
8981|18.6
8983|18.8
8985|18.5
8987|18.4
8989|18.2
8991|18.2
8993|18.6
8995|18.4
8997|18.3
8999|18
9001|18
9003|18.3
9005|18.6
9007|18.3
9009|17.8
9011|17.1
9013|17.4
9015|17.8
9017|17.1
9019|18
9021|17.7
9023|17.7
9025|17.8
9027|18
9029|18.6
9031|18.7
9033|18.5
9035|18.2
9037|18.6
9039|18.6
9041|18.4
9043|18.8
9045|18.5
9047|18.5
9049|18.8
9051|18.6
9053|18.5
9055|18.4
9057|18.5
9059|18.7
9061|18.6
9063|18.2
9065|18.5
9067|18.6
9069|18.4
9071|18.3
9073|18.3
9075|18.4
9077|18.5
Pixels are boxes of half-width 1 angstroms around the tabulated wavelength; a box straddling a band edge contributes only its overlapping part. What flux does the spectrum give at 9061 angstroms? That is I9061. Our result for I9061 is 18.6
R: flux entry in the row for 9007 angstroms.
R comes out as 18.3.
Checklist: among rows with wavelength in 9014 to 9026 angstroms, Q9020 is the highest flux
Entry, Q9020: 18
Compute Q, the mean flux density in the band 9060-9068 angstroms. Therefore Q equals 18.5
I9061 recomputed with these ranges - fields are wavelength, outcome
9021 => 17.7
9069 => 18.4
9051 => 18.6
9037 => 18.6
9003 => 18.3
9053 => 18.5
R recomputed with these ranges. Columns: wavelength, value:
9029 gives 18.6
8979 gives 18.5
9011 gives 17.1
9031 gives 18.7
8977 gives 18.3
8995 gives 18.4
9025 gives 17.8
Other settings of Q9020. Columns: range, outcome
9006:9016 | 18.3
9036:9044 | 18.8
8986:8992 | 18.4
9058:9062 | 18.7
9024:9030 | 18.6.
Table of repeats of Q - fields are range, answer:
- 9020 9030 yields 18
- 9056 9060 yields 18.6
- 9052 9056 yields 18.4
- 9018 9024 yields 17.8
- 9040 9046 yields 18.6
